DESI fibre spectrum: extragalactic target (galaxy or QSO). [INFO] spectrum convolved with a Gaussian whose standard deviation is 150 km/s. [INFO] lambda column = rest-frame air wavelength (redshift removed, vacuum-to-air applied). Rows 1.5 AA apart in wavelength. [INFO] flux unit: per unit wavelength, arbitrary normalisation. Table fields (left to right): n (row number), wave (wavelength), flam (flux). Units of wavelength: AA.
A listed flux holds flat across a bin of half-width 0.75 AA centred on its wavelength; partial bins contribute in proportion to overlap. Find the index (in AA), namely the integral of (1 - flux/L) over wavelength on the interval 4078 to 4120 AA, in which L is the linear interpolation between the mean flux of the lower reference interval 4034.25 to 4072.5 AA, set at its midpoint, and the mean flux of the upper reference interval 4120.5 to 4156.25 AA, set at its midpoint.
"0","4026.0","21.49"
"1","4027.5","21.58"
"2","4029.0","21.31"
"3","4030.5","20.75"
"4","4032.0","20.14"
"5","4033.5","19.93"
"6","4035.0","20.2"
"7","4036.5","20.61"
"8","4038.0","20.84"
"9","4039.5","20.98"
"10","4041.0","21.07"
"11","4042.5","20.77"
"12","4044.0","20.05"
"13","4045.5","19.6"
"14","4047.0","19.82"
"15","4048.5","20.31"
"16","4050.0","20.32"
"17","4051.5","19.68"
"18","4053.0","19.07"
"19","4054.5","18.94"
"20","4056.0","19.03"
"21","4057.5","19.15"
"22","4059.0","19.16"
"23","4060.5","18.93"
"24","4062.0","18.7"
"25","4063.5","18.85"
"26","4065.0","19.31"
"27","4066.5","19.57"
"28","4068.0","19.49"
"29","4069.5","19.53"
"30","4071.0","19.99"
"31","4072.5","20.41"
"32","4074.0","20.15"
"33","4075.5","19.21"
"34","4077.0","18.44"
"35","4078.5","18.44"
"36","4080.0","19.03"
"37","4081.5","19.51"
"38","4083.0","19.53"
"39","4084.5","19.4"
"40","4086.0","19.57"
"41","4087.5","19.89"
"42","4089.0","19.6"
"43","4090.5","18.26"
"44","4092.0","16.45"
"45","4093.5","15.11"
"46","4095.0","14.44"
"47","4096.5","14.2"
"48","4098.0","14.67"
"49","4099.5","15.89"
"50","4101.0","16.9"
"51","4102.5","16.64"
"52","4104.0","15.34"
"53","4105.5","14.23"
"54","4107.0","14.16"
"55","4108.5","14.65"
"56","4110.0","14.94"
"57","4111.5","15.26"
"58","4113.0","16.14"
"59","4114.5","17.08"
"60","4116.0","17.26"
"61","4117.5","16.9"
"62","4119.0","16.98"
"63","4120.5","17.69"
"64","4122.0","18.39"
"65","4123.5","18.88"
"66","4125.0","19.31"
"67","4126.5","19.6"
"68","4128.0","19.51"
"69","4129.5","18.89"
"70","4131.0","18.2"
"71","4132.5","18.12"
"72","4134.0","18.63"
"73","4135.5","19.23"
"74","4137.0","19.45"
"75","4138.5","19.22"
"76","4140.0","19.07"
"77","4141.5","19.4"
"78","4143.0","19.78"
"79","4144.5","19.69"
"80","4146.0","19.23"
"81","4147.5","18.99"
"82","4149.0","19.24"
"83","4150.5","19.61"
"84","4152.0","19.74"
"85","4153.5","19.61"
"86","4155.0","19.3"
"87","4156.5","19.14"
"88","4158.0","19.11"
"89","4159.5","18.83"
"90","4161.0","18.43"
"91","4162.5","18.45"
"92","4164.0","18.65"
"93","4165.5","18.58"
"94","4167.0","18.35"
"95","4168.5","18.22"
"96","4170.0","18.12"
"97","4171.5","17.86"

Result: 5.7 AA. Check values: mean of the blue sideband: 19.8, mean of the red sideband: 19.1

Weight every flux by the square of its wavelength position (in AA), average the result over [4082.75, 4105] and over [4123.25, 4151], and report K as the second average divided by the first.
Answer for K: 1.15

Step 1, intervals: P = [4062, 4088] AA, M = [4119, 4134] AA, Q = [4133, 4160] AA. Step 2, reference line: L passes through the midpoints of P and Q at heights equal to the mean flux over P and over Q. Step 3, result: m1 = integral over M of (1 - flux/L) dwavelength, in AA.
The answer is 0.5 AA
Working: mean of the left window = 19.4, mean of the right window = 19.3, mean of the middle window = 18.6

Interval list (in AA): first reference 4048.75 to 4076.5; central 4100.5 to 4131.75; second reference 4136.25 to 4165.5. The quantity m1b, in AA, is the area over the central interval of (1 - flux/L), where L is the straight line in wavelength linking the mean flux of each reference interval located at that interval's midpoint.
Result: 3.7 AA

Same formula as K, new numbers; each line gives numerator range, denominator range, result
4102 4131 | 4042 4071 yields 0.90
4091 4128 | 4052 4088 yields 0.87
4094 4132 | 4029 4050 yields 0.85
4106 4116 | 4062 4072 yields 0.81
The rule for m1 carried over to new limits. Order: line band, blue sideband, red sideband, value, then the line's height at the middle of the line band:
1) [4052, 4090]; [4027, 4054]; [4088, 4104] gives -2.65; 18.1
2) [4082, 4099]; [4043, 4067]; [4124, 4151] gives 1.70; 19.3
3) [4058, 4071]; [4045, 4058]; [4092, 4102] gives -0.64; 18.3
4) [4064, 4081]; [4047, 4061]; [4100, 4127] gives -0.77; 18.6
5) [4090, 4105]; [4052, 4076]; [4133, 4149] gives 2.78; 19.3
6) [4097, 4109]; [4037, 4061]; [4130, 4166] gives 2.55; 19.4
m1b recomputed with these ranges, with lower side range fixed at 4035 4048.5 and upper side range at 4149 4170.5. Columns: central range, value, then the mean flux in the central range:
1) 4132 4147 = 0.0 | 19.2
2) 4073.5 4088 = 0.5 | 19.3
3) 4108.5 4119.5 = 1.8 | 16.2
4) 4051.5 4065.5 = 0.8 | 19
